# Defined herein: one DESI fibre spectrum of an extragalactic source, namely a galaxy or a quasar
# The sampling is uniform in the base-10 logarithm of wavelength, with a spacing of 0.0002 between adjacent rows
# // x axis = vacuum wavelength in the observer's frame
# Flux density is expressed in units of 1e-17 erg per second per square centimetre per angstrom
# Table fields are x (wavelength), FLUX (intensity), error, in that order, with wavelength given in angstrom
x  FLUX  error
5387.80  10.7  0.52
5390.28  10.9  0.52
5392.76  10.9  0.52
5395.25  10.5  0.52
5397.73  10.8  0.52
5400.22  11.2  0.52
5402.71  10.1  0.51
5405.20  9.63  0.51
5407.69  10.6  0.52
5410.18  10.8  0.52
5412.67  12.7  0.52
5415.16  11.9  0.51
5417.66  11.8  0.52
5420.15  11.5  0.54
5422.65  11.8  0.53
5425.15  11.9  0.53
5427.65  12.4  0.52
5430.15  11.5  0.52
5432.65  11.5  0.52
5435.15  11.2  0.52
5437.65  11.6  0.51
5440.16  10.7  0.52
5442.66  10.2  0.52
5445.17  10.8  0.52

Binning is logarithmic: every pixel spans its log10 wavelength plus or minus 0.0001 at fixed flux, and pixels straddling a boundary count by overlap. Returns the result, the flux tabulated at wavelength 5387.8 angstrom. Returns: 10.7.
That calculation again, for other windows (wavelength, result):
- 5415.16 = 11.9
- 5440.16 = 10.7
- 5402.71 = 10.1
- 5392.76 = 10.9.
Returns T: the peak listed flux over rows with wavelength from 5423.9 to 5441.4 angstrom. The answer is 12.4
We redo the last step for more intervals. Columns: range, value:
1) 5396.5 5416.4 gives 12.7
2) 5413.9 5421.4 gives 11.9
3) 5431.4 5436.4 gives 11.5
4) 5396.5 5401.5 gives 11.2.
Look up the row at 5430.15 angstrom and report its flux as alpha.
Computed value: 11.5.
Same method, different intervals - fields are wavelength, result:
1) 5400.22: 11.2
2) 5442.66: 10.2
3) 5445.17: 10.8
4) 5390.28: 10.9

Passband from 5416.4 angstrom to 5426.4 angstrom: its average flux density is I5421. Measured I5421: 11.7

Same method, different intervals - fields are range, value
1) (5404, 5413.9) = 10.9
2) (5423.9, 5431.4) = 11.9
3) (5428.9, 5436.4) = 11.4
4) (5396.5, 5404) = 10.7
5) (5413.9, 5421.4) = 11.7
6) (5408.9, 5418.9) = 11.8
